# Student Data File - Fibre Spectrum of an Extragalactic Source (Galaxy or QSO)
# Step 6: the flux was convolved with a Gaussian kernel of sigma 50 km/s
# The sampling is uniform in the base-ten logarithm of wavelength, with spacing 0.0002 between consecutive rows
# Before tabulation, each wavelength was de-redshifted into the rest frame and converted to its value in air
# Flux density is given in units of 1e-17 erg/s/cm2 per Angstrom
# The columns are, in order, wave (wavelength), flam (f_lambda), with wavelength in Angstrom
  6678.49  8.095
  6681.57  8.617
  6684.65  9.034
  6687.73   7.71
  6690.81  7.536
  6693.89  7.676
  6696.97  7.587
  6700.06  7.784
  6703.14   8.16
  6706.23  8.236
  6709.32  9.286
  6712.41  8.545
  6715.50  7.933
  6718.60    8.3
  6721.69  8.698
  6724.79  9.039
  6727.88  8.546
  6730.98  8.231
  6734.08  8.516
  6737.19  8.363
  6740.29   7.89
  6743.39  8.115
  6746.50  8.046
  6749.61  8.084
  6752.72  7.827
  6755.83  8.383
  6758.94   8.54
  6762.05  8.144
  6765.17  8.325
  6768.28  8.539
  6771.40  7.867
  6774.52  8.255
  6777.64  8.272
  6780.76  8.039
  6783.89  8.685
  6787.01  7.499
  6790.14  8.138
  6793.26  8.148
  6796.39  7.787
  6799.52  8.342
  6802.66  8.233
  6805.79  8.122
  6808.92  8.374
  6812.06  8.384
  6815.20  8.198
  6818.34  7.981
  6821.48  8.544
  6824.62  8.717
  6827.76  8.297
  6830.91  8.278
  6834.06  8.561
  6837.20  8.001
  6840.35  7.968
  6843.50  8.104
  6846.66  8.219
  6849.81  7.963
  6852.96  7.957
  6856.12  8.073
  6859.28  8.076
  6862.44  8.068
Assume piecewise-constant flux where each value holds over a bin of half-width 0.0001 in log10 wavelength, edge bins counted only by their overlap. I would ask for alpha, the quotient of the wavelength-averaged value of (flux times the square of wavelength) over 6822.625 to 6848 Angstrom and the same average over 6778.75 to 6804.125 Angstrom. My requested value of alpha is 1.0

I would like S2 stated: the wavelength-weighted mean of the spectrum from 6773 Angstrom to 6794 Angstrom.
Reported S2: 8.15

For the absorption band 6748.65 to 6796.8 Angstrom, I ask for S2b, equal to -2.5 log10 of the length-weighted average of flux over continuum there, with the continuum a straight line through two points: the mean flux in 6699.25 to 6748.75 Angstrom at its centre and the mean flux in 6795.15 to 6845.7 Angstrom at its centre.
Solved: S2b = 0.02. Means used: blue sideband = 8.36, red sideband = 8.24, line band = 8.17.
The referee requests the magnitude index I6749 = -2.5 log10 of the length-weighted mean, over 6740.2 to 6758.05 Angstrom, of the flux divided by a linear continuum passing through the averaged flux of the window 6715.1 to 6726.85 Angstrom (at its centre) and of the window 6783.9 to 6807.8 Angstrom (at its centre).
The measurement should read 0.04 mag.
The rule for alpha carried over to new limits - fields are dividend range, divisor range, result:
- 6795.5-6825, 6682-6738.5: 1.03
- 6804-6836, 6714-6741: 1.02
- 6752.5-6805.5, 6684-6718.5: 1.03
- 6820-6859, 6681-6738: 1.03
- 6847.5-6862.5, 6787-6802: 1.02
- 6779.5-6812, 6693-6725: 1.01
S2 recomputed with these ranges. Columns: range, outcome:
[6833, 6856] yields 8.1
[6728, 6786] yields 8.23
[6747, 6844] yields 8.21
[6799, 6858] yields 8.22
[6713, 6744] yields 8.38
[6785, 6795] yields 7.97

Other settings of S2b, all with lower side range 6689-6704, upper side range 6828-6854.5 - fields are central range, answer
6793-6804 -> -0.013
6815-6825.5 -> -0.037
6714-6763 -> -0.060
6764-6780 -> -0.040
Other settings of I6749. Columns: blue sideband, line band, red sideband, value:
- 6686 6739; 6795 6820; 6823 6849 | 0.01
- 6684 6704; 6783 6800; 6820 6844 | 0.02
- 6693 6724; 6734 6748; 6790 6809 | 0.01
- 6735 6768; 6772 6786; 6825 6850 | -0.01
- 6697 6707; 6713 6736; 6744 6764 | -0.05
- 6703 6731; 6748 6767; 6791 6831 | 0.02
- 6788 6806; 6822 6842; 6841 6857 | -0.03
